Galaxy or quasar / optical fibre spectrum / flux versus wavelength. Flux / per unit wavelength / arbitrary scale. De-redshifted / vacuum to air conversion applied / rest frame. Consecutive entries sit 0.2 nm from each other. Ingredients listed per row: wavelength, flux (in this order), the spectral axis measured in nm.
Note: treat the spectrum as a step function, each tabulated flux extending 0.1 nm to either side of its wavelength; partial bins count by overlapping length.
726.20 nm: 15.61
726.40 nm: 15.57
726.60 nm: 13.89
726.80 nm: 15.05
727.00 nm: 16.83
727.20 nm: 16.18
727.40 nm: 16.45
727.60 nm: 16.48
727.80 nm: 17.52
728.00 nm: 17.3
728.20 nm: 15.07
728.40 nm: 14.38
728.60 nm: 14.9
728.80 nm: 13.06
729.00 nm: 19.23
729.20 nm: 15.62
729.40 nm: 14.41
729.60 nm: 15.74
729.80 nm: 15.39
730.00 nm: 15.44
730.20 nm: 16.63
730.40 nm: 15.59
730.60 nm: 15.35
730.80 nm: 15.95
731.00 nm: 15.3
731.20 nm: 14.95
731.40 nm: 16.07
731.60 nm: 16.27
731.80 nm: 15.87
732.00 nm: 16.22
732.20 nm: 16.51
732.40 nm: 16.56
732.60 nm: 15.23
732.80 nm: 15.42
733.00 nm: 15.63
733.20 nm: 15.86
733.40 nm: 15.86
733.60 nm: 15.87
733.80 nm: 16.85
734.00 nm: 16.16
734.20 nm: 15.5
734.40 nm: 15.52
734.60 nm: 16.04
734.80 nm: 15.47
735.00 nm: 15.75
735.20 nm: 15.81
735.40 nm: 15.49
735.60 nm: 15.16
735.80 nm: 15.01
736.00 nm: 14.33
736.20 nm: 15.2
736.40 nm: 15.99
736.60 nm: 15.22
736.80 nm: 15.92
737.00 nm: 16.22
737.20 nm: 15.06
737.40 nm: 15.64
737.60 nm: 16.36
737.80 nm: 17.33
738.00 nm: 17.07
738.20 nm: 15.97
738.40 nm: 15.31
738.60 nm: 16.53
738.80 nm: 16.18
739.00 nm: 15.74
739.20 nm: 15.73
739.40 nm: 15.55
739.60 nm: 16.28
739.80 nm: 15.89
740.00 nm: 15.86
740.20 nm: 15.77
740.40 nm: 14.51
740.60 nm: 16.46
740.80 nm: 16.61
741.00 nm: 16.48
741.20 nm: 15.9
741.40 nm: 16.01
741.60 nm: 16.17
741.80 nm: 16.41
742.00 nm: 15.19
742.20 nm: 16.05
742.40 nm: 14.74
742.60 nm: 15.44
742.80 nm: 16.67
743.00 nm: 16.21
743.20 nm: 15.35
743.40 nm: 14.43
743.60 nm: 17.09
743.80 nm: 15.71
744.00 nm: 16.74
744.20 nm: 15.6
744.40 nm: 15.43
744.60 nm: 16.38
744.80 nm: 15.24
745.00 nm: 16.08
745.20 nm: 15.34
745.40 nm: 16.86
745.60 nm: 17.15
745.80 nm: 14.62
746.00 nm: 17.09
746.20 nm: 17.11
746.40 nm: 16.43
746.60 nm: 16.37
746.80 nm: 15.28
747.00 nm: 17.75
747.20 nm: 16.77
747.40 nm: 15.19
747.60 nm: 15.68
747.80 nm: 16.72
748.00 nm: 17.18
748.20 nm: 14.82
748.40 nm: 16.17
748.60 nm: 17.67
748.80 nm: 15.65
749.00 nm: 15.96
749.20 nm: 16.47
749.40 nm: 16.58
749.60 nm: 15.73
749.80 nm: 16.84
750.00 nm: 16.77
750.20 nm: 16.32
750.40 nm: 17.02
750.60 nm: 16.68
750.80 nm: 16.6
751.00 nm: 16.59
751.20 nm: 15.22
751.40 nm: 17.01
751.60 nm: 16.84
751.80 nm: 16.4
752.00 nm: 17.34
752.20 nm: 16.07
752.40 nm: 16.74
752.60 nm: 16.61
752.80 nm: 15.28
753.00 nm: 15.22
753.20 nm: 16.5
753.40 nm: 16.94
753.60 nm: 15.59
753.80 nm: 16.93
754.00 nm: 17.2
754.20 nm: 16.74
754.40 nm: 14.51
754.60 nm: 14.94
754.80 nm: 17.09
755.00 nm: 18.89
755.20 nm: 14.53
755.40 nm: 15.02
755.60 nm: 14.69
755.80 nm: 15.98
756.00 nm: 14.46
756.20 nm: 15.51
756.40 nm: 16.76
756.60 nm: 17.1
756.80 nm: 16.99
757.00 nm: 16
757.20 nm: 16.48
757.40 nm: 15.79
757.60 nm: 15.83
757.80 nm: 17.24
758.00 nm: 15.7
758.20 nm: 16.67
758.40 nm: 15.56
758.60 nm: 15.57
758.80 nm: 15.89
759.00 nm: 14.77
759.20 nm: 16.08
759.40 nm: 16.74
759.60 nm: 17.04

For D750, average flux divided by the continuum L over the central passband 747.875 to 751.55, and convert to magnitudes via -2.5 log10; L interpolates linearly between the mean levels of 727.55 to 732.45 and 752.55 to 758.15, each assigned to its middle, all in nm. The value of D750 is -0.03 mag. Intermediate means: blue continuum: 15.8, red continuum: 16.1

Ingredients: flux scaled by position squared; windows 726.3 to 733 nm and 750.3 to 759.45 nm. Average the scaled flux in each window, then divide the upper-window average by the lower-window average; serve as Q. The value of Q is 1.10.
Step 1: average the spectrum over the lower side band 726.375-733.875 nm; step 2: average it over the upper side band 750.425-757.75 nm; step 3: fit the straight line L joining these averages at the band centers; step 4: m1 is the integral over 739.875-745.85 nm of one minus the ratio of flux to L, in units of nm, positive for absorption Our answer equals 0.05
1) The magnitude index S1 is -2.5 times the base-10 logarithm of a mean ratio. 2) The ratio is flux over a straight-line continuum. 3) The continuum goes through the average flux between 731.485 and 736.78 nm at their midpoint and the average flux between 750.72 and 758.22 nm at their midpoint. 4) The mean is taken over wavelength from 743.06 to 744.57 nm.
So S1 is 0.01 mag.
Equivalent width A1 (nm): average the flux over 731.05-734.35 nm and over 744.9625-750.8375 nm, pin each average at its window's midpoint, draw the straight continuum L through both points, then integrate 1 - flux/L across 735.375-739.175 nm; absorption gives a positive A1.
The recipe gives 0.06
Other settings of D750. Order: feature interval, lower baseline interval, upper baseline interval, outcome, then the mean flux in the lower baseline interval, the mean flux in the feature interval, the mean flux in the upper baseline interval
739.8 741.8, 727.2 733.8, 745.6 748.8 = 0.01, 15.8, 16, 16.3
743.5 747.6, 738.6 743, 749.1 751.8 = 0.00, 15.9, 16.2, 16.5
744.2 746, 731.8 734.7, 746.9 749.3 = 0.02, 15.9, 15.9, 16.3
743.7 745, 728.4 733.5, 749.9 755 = 0.02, 15.7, 15.9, 16.4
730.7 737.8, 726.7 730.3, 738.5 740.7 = 0.01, 15.9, 15.7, 15.9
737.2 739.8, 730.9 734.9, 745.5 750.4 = 0.00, 15.9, 16.1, 16.4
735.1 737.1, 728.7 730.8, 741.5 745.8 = 0.02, 15.7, 15.4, 15.9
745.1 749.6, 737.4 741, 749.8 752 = 0.01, 16.1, 16.3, 16.6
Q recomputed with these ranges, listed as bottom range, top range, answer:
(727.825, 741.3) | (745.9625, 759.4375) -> 1.08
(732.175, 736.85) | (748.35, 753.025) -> 1.10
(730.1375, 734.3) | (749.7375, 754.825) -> 1.09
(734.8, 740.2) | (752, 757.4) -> 1.07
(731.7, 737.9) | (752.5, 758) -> 1.08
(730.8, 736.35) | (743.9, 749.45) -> 1.07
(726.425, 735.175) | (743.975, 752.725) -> 1.08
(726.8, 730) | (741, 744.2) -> 1.04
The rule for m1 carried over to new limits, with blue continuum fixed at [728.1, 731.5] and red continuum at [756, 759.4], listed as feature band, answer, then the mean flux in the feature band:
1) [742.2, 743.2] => 0.001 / 15.8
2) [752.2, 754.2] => -0.044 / 16.3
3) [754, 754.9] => 0.003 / 16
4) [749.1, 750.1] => -0.036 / 16.5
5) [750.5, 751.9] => -0.047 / 16.5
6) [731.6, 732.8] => -0.039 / 16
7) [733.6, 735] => -0.030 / 15.9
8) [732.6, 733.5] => -0.005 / 15.6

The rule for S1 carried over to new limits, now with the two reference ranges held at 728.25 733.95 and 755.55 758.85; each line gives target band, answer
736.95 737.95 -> -0.025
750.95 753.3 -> -0.023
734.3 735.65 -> 0.010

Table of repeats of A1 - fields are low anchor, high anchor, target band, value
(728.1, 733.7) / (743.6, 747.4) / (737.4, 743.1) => 0.002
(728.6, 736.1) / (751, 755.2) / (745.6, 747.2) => -0.030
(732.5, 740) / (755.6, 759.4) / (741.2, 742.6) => 0.009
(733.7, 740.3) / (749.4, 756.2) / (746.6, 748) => -0.020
